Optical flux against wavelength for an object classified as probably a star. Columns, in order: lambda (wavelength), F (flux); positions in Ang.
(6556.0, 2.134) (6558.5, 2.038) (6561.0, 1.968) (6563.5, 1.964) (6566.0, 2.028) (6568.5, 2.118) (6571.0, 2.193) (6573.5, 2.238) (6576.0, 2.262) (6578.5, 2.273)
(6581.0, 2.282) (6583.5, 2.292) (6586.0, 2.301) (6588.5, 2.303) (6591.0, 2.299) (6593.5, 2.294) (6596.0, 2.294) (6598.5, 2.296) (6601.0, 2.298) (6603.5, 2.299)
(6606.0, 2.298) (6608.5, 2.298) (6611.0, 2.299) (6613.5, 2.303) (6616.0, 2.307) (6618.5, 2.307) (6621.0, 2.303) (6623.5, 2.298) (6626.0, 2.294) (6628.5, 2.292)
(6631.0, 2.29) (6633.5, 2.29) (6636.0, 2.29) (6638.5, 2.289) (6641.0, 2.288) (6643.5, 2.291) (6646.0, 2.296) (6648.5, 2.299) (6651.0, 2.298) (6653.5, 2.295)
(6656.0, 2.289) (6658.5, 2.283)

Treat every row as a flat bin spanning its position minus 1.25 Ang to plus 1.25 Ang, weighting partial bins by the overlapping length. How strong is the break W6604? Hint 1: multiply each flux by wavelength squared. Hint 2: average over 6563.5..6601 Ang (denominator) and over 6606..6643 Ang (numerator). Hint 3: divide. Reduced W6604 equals 1.04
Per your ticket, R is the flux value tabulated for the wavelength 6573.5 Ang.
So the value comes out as 2.238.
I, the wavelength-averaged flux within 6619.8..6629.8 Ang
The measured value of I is 2.3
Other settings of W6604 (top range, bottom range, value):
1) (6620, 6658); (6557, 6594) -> 1.07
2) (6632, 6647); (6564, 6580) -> 1.07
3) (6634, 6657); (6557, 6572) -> 1.15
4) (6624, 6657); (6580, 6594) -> 1.02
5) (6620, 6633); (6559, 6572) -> 1.14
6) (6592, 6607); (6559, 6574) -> 1.12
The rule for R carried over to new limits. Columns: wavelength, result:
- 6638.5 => 2.289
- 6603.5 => 2.299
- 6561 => 1.968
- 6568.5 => 2.118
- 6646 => 2.296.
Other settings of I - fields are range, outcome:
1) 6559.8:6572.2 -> 2.05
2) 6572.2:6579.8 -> 2.26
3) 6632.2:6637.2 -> 2.29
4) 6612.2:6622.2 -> 2.3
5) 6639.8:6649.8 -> 2.29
